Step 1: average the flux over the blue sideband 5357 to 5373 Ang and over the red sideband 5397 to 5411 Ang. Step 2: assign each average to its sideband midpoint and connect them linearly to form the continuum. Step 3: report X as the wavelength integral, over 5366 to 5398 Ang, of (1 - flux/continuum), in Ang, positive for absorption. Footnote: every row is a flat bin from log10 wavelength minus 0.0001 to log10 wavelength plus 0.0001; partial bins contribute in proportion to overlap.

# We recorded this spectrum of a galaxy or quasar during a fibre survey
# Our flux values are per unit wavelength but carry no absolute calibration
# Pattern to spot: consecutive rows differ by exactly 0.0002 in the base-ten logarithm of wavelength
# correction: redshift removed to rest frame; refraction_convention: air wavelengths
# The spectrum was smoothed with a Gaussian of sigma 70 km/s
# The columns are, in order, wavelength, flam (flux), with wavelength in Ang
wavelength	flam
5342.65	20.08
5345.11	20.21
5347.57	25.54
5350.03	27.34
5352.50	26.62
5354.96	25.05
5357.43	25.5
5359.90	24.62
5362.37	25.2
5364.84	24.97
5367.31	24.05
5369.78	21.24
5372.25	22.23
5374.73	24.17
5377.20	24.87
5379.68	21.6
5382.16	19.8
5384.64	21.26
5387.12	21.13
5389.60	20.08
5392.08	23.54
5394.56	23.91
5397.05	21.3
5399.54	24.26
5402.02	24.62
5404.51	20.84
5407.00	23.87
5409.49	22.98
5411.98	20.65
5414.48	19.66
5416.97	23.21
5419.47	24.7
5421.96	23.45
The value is 1.8 Ang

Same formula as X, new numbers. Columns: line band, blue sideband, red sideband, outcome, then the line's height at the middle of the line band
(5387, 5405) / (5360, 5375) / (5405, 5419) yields 0.1 Ang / 22.7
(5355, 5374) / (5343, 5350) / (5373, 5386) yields -1.1 Ang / 22.8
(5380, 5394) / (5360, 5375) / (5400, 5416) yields 1.0 Ang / 23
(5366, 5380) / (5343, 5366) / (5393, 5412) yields 0.6 Ang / 24.1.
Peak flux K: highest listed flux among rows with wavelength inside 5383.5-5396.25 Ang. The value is 23.91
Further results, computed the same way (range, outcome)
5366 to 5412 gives 24.87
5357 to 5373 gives 25.5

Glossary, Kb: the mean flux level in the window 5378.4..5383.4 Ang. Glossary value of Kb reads 20.7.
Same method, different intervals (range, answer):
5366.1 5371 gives 22.7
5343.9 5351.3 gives 24.4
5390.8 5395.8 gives 23.7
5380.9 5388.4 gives 20.7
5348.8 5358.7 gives 26.1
